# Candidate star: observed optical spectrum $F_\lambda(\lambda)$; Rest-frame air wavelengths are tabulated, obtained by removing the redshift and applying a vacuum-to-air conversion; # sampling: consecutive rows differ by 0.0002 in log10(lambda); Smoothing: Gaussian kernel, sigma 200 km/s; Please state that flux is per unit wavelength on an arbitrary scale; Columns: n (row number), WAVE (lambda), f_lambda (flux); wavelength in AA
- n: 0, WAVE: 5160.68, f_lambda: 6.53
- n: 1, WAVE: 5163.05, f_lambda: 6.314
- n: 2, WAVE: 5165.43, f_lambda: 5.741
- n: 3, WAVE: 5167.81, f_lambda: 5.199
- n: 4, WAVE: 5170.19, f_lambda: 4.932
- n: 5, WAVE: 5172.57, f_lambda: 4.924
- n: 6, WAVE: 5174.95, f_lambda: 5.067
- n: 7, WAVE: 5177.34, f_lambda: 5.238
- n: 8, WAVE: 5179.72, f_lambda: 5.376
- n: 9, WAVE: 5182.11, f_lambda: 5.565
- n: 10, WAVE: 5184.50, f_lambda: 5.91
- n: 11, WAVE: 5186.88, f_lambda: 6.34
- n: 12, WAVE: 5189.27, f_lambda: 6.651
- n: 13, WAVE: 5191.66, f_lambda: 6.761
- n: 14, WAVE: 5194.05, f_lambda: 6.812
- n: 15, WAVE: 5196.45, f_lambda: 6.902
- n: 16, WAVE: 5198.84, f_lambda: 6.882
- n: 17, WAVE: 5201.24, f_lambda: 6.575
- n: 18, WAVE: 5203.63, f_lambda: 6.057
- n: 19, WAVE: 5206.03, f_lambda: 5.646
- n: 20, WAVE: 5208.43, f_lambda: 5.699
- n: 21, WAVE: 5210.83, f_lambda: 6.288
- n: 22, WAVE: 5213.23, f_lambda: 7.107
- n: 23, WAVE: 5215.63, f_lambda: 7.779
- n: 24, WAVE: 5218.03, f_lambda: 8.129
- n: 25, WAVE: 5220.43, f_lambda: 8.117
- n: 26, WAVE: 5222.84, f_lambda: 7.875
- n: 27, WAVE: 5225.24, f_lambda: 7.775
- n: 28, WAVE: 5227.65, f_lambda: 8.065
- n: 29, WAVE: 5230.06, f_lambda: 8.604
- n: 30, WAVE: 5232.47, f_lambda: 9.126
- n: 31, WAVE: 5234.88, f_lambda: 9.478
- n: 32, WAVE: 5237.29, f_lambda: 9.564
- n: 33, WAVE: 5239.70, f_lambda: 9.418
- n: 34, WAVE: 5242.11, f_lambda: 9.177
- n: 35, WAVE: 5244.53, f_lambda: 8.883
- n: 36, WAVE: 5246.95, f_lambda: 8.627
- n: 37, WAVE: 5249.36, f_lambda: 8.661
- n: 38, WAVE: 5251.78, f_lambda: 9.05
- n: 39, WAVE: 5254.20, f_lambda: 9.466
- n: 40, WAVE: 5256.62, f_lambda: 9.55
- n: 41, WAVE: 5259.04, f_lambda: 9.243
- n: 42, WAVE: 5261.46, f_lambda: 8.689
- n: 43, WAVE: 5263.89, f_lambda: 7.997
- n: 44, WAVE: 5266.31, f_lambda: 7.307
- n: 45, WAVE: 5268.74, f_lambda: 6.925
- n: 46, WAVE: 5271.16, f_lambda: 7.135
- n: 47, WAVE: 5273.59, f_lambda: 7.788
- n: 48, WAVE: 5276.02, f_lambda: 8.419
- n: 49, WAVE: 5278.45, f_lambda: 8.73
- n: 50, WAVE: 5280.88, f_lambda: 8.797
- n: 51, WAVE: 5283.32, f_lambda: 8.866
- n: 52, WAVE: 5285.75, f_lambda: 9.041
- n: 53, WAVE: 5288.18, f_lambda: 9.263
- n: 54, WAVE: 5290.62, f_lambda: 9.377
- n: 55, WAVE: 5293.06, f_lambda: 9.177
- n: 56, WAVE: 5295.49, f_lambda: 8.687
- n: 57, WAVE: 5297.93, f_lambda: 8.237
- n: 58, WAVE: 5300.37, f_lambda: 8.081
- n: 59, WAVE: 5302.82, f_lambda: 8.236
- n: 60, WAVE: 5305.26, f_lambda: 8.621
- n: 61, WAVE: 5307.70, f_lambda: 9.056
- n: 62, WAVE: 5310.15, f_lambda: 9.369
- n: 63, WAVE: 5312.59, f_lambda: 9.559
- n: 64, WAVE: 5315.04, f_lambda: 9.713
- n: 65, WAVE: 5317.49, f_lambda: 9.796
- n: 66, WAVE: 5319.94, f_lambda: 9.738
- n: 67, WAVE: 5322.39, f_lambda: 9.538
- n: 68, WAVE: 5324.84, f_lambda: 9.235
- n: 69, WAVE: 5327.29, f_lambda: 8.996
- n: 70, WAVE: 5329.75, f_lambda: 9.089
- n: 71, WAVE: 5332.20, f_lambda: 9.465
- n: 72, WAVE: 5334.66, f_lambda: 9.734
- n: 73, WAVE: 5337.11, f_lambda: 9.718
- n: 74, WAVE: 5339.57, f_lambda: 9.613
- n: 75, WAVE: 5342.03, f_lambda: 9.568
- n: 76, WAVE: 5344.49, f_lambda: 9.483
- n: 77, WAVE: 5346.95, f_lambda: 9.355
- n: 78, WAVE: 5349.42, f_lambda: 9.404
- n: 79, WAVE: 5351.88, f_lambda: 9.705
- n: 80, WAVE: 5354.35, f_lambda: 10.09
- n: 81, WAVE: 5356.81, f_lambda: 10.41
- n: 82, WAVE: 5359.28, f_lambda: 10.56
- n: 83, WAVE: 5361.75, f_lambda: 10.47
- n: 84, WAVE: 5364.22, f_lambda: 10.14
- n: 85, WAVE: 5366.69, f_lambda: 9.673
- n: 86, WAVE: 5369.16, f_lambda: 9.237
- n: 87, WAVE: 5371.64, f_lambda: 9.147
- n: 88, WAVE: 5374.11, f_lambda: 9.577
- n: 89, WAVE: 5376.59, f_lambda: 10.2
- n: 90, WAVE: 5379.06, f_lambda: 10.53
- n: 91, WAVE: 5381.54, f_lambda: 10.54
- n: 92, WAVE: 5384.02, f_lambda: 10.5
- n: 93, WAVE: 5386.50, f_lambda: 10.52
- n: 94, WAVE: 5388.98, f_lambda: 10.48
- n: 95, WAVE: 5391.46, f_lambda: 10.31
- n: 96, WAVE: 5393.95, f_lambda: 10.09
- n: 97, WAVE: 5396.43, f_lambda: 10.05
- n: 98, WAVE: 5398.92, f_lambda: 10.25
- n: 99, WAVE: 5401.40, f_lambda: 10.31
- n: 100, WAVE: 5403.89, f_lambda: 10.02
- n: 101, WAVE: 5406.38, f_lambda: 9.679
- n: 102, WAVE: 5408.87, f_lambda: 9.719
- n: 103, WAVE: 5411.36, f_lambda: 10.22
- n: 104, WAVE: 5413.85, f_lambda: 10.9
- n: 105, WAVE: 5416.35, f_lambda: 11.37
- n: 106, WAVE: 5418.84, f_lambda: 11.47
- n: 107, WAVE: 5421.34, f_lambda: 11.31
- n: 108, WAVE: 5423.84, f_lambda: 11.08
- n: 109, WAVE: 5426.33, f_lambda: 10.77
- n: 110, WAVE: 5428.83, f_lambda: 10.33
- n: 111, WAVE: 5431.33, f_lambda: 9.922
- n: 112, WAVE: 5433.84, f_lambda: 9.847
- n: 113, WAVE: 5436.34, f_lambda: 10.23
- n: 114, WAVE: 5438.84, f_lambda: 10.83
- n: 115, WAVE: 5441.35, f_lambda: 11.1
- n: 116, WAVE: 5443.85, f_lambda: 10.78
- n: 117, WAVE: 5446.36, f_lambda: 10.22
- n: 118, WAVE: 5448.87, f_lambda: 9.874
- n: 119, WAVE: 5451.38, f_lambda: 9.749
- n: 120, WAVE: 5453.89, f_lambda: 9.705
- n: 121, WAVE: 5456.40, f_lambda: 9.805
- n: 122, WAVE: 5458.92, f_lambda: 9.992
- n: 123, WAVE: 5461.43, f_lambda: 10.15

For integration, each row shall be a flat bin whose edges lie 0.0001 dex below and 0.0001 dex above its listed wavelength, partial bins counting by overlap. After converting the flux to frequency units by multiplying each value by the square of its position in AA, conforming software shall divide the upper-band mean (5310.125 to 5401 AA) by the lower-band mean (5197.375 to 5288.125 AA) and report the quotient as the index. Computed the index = 1.3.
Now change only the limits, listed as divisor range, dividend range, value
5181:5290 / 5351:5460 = 1.38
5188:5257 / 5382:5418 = 1.40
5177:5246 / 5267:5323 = 1.23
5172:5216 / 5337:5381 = 1.70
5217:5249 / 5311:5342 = 1.14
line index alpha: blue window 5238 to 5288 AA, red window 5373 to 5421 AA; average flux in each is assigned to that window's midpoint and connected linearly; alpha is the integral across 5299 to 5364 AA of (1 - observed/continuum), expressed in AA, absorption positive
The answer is 0.2 AA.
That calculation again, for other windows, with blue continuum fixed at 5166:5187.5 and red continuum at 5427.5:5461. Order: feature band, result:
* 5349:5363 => -2.5 AA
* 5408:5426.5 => -2.3 AA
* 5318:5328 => -1.8 AA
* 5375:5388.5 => -2.0 AA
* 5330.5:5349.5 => -2.8 AA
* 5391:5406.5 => -1.3 AA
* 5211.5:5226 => -3.8 AA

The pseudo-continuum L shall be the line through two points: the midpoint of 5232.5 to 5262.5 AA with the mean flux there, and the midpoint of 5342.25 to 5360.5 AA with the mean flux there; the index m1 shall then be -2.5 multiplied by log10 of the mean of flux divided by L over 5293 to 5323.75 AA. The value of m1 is 0.06 mag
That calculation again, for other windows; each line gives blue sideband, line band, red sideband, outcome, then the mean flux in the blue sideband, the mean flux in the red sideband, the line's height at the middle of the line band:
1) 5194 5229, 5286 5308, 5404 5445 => -0.04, 7.06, 10.6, 8.47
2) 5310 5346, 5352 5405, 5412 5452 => -0.01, 9.51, 10.6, 10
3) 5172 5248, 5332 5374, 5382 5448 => -0.03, 7.22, 10.5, 9.49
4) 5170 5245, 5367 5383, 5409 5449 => -0.01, 7.1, 10.6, 9.77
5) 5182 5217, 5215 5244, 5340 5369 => -0.20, 6.5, 9.86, 7.15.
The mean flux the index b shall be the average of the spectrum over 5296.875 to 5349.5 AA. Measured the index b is 9.25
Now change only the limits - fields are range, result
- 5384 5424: 10.5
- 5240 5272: 8.56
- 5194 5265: 8.06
